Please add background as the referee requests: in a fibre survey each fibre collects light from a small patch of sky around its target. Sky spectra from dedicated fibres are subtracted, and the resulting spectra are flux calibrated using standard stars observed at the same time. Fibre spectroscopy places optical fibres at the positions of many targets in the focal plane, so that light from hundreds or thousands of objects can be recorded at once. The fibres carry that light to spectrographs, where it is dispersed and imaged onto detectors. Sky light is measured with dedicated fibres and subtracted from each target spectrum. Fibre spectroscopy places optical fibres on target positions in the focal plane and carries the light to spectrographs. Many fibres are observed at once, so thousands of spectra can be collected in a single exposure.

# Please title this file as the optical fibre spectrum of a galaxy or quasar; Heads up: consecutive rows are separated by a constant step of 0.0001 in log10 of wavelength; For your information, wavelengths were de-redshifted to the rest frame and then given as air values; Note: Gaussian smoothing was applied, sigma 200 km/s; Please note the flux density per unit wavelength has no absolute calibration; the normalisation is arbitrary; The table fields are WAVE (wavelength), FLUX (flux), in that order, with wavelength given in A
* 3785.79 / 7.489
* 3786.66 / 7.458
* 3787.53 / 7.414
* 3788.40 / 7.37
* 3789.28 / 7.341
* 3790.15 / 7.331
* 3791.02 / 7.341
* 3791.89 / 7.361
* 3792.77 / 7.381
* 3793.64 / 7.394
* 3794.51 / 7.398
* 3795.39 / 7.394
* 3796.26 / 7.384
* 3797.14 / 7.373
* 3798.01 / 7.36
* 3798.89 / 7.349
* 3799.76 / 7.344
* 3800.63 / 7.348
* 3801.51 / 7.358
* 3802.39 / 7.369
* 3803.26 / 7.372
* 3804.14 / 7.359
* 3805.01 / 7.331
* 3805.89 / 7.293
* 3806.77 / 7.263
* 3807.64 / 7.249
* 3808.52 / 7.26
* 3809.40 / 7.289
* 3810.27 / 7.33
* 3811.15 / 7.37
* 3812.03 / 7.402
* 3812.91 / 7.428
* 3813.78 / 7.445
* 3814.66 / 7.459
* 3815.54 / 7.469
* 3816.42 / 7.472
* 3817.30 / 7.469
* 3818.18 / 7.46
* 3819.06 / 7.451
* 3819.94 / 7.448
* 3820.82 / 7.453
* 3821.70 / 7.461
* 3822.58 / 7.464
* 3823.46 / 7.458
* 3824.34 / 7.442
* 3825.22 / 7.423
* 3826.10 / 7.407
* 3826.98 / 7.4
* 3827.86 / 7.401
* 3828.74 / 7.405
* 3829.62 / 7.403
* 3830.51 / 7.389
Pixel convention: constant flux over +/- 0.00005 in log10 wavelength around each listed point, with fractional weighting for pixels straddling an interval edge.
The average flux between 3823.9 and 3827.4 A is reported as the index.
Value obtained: 7.42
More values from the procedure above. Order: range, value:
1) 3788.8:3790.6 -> 7.33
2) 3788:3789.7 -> 7.32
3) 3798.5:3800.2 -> 7.39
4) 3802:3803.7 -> 7.39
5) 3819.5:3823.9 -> 7.46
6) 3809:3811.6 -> 7.34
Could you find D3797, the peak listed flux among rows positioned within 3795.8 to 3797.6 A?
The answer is 7.384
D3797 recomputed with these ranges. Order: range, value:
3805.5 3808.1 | 7.293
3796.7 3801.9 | 7.373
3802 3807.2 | 7.372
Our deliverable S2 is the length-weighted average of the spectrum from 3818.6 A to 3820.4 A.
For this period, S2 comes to 7.44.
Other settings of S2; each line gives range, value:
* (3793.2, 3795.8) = 7.4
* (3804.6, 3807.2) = 7.27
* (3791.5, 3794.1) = 7.38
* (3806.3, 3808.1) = 7.26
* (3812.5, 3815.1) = 7.46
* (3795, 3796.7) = 7.39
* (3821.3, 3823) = 7.46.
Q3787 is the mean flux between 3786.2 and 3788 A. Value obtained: 7.46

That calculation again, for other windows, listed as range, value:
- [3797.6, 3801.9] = 7.35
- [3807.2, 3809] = 7.26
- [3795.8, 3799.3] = 7.36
